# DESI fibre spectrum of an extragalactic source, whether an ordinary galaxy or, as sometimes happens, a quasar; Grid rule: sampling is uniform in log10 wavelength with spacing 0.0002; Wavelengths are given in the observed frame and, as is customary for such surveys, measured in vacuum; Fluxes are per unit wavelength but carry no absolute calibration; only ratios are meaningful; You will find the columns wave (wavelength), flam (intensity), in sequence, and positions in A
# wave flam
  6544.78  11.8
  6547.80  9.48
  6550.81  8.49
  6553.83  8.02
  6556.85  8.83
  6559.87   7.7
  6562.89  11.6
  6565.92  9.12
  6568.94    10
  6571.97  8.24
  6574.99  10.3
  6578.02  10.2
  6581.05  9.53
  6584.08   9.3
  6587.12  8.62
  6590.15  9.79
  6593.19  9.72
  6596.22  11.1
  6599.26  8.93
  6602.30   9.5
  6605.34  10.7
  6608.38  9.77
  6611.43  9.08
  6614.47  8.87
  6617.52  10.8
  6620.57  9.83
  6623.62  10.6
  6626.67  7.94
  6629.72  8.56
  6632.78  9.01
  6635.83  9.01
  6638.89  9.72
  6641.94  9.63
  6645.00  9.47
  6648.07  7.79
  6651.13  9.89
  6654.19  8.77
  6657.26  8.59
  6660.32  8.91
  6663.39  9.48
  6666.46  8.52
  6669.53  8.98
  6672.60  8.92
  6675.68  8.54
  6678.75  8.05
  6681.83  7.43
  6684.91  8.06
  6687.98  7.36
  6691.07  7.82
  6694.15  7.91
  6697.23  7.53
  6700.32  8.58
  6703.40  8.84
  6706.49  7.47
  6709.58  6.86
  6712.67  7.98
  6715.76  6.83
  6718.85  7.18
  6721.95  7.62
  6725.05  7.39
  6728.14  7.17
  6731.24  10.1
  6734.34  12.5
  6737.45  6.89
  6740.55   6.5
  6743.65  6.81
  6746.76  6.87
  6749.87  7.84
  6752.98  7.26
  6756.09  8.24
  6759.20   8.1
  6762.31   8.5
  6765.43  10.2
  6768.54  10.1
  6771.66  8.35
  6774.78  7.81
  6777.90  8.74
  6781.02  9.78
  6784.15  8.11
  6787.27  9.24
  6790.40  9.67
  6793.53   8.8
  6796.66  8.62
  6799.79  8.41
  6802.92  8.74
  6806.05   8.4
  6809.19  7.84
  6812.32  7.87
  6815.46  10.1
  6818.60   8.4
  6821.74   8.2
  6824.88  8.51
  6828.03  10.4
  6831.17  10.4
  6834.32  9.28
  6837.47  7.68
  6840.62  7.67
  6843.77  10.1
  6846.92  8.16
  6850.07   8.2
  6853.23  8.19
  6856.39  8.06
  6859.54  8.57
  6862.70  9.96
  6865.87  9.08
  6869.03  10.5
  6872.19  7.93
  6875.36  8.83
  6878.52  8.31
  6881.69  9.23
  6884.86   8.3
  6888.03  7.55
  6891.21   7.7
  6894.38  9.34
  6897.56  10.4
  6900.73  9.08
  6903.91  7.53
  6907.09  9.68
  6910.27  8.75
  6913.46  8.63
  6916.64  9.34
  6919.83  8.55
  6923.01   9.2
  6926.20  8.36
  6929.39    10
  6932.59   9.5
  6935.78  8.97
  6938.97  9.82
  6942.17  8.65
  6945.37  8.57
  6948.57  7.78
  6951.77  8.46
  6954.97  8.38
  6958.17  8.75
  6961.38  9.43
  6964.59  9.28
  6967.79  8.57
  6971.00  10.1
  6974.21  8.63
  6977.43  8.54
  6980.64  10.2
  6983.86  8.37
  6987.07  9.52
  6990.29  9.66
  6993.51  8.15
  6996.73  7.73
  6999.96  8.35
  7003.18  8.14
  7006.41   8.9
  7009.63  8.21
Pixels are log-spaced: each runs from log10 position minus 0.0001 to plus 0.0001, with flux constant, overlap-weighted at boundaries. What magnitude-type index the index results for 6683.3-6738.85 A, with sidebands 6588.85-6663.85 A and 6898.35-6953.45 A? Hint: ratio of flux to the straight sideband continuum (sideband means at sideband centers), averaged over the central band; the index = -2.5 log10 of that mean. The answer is 0.159 mag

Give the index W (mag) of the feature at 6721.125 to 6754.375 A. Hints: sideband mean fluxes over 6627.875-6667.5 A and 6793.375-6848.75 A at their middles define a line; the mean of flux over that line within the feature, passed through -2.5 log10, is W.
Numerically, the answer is 0.126 mag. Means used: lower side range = 9.02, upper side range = 8.75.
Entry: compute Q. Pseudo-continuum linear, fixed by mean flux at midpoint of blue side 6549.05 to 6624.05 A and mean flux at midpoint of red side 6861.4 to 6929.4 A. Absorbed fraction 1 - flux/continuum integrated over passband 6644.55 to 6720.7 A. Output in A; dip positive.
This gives 9.2 A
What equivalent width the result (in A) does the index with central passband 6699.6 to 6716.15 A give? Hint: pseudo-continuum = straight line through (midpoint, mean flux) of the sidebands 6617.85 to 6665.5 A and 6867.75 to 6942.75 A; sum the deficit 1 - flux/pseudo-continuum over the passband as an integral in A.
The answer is 2.4 A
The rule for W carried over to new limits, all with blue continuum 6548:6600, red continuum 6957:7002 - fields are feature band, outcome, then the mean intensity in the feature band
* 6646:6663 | 0.053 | 8.86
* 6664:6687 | 0.111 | 8.38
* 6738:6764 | 0.220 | 7.51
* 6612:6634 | -0.003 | 9.36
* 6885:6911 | 0.037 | 8.73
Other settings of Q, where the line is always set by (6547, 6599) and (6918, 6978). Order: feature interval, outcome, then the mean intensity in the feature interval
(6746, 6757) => 1.94 A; 7.56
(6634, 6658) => 0.48 A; 9.12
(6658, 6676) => 0.74 A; 8.9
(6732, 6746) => 1.50 A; 8.21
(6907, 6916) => 0.03 A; 8.94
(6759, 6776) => 0.44 A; 8.92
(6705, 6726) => 4.31 A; 7.33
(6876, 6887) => 0.53 A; 8.58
